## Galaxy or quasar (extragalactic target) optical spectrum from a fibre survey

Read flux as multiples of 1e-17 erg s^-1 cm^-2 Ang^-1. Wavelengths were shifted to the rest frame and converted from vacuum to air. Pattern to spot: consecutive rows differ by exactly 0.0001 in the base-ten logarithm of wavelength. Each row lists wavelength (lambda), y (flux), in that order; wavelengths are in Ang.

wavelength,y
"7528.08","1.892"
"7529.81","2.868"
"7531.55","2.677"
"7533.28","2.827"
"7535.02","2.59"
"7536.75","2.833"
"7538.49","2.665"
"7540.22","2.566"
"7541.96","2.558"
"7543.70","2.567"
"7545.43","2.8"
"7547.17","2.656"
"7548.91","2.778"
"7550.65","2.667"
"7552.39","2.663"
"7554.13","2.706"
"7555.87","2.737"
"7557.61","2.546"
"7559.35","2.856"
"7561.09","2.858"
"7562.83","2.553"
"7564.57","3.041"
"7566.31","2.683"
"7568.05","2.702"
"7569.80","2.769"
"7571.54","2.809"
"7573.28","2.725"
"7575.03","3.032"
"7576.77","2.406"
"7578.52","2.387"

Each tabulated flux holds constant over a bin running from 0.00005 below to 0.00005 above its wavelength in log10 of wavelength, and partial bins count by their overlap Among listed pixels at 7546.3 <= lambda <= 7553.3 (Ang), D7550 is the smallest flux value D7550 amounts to 2.656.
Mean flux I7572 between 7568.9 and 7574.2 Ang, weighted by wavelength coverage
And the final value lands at 2.77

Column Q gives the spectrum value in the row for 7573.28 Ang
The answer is 2.725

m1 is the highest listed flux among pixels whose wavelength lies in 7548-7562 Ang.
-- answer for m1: 2.858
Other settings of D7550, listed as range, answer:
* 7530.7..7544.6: 2.558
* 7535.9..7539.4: 2.665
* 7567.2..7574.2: 2.702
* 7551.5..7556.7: 2.663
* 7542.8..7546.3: 2.567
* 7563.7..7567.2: 2.683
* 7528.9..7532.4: 2.677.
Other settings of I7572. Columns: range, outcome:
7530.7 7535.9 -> 2.7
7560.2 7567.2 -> 2.79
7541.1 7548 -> 2.65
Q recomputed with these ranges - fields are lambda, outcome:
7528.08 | 1.892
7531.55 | 2.677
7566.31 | 2.683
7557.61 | 2.546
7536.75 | 2.833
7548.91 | 2.778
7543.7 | 2.567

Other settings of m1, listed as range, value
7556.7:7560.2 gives 2.856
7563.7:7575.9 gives 3.041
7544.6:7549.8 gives 2.8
